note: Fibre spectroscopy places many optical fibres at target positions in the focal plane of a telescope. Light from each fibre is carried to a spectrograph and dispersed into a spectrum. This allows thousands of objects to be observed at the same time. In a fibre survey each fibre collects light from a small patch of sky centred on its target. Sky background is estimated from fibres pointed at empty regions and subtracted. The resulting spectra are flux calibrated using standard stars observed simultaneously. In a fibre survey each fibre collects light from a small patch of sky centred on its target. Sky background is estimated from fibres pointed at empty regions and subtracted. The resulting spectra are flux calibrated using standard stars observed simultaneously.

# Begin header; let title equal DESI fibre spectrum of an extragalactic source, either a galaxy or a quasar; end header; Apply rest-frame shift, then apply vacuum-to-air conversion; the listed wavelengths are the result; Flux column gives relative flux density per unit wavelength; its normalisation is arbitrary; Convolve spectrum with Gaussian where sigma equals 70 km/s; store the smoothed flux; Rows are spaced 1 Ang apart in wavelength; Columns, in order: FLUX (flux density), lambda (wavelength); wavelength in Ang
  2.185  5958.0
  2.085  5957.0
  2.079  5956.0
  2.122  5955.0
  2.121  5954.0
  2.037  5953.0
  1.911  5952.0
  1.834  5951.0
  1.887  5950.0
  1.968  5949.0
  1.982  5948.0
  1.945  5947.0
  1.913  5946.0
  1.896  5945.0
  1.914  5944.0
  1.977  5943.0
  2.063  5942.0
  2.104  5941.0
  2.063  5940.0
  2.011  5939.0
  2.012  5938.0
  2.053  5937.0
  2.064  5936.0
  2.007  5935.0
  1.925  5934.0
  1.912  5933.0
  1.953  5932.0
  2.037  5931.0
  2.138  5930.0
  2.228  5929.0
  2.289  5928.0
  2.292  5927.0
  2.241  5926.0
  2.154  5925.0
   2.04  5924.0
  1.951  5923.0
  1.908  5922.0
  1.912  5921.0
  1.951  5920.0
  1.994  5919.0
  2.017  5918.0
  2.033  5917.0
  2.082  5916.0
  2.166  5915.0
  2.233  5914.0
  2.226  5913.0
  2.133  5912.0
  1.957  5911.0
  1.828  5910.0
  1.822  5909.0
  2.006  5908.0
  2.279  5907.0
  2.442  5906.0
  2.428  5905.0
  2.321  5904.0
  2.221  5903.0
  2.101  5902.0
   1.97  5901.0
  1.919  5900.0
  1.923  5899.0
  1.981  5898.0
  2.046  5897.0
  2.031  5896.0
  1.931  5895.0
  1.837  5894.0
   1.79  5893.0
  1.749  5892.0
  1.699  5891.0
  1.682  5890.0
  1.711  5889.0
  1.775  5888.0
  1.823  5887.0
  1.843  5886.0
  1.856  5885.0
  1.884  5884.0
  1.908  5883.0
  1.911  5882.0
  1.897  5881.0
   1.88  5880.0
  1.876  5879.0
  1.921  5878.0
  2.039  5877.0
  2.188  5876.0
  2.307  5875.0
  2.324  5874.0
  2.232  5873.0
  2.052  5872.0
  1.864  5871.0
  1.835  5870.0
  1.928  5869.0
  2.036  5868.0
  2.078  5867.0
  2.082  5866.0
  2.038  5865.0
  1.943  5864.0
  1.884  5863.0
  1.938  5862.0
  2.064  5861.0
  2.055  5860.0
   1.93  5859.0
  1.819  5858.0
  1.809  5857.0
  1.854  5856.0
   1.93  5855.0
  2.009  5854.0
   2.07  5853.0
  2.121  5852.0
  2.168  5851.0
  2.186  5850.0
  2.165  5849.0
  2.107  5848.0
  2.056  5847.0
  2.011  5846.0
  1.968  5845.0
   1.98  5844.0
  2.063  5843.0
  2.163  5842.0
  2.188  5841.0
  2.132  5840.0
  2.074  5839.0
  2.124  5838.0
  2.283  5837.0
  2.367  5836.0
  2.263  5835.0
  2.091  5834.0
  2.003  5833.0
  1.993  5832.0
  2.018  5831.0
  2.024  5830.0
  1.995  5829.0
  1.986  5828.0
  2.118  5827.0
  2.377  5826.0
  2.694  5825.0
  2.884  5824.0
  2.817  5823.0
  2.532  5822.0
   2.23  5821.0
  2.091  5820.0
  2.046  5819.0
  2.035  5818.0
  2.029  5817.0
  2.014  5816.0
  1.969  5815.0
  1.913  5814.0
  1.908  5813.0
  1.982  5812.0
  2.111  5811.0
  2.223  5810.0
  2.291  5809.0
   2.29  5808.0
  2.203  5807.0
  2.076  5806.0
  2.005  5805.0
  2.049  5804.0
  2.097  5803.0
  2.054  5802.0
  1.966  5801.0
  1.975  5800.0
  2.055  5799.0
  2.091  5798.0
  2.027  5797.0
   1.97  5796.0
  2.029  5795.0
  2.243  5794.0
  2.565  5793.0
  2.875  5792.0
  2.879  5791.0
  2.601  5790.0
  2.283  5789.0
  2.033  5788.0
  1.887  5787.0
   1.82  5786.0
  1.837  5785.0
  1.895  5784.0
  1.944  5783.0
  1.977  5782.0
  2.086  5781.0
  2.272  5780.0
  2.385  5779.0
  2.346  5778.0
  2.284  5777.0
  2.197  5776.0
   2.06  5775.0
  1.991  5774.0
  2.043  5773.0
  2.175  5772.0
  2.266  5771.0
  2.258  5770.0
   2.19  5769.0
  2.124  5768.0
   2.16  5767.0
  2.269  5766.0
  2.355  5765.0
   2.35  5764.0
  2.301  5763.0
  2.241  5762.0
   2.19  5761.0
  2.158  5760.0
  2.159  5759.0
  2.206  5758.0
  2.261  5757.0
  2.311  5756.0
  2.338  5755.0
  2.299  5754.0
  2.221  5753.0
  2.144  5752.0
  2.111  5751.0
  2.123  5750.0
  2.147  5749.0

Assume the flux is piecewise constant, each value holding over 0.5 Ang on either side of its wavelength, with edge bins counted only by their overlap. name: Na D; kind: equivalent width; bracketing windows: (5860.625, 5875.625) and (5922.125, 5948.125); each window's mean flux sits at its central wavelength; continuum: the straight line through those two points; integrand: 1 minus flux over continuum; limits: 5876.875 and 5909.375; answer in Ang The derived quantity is 1.40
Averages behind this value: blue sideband 2.04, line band 1.95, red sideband 2.04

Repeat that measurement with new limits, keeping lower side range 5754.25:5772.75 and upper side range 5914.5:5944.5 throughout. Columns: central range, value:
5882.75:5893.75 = 1.6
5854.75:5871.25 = 1.4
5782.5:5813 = 0.8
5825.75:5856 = 0.8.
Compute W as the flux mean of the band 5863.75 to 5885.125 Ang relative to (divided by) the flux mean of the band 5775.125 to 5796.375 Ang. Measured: 0.91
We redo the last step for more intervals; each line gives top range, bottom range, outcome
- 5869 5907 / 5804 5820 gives 0.96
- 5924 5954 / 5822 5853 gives 0.93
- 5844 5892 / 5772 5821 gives 0.93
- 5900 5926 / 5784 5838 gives 0.96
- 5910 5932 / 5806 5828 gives 0.94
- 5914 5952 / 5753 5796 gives 0.91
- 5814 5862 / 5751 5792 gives 0.96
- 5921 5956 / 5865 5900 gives 1.04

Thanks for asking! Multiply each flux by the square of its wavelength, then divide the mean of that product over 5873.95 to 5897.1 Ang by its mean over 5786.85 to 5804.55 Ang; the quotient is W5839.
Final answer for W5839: 0.9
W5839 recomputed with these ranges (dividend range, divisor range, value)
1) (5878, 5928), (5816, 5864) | 0.96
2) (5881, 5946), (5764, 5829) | 0.96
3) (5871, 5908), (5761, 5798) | 0.94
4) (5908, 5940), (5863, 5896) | 1.08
